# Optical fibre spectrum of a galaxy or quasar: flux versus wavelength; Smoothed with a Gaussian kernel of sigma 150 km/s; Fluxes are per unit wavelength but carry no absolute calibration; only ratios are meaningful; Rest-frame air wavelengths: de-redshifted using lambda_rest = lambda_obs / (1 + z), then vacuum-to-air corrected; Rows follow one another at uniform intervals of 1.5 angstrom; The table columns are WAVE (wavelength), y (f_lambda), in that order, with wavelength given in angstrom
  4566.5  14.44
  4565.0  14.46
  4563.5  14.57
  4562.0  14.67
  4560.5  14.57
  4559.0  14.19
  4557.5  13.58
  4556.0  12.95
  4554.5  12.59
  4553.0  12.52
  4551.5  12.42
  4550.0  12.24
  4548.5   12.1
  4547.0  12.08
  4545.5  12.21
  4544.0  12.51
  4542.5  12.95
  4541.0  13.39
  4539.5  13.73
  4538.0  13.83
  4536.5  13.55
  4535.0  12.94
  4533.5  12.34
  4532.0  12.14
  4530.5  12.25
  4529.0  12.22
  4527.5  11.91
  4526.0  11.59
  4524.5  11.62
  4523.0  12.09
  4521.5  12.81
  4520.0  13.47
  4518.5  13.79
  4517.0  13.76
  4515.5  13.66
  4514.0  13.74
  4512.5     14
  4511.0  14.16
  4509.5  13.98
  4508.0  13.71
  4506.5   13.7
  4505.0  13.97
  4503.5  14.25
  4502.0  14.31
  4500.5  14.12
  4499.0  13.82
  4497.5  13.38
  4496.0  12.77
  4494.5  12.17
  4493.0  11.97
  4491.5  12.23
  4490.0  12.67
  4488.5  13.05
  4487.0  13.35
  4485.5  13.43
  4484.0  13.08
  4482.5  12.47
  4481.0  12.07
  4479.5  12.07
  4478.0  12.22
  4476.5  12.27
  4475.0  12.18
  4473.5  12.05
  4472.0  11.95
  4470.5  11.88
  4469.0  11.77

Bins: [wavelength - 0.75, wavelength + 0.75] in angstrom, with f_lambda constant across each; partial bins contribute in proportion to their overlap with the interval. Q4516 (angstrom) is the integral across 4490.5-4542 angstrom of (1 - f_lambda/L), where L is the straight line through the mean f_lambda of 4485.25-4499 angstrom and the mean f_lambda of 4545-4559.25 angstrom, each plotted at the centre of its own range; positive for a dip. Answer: -1.7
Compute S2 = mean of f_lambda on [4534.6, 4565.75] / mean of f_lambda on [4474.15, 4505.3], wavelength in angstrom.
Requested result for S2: 1.0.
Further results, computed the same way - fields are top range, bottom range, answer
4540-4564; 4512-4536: 1.03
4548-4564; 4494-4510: 0.97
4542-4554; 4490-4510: 0.92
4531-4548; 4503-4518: 0.93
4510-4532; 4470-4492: 1.04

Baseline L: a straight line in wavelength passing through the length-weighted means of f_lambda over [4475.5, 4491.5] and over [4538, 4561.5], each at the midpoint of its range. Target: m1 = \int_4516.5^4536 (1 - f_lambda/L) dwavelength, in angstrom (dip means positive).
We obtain 0.5 angstrom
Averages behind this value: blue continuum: 12.6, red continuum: 13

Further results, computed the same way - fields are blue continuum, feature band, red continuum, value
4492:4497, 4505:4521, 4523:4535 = -2.08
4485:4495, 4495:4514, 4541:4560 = -1.67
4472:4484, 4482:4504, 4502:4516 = -0.13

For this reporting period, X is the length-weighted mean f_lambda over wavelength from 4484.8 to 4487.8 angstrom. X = 13.4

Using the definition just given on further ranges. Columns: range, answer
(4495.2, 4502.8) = 13.7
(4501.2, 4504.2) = 14.3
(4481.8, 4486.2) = 13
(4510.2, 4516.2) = 13.9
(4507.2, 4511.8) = 13.9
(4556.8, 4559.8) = 13.9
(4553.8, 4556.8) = 12.8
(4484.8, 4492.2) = 12.9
